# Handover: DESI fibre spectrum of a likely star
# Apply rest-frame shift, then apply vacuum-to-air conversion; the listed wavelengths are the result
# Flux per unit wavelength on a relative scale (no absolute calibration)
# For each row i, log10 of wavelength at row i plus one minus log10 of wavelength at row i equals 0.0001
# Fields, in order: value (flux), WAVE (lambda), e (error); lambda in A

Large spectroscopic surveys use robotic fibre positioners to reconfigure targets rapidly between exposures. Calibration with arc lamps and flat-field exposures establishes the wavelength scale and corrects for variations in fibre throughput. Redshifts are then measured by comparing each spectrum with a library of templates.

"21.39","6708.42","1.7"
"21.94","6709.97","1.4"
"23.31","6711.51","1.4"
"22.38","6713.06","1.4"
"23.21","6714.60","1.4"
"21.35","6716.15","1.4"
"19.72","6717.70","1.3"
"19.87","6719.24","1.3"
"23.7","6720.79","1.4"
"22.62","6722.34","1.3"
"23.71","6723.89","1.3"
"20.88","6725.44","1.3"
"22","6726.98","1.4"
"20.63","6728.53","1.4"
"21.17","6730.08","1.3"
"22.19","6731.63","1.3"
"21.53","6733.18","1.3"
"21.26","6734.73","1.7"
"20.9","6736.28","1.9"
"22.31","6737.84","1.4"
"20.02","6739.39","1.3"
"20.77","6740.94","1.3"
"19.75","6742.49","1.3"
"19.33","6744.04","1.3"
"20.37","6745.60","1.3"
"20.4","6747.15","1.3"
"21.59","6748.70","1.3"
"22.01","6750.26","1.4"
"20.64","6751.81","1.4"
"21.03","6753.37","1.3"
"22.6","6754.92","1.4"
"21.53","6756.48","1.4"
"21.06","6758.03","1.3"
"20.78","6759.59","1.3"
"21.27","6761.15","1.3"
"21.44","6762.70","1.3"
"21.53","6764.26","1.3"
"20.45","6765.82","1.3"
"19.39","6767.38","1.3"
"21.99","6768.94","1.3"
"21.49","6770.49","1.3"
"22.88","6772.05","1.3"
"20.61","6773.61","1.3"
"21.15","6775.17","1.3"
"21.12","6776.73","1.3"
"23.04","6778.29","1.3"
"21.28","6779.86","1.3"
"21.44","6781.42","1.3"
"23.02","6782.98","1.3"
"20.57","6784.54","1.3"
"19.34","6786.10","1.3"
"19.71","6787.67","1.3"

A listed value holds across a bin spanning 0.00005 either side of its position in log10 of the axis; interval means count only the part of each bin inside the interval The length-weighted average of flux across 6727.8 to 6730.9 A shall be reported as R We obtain 20.9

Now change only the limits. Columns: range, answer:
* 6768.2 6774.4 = 21.8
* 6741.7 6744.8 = 19.6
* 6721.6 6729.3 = 22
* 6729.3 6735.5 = 21.5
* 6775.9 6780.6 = 21.8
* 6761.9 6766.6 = 21.1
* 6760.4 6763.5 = 21.4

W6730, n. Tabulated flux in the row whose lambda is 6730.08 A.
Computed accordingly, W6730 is 21.17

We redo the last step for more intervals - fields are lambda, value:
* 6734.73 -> 21.26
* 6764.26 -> 21.53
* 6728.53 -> 20.63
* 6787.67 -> 19.71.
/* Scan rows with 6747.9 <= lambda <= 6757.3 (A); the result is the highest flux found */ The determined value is 22.6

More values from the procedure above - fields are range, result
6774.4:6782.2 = 23.04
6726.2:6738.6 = 22.31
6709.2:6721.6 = 23.7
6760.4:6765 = 21.53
